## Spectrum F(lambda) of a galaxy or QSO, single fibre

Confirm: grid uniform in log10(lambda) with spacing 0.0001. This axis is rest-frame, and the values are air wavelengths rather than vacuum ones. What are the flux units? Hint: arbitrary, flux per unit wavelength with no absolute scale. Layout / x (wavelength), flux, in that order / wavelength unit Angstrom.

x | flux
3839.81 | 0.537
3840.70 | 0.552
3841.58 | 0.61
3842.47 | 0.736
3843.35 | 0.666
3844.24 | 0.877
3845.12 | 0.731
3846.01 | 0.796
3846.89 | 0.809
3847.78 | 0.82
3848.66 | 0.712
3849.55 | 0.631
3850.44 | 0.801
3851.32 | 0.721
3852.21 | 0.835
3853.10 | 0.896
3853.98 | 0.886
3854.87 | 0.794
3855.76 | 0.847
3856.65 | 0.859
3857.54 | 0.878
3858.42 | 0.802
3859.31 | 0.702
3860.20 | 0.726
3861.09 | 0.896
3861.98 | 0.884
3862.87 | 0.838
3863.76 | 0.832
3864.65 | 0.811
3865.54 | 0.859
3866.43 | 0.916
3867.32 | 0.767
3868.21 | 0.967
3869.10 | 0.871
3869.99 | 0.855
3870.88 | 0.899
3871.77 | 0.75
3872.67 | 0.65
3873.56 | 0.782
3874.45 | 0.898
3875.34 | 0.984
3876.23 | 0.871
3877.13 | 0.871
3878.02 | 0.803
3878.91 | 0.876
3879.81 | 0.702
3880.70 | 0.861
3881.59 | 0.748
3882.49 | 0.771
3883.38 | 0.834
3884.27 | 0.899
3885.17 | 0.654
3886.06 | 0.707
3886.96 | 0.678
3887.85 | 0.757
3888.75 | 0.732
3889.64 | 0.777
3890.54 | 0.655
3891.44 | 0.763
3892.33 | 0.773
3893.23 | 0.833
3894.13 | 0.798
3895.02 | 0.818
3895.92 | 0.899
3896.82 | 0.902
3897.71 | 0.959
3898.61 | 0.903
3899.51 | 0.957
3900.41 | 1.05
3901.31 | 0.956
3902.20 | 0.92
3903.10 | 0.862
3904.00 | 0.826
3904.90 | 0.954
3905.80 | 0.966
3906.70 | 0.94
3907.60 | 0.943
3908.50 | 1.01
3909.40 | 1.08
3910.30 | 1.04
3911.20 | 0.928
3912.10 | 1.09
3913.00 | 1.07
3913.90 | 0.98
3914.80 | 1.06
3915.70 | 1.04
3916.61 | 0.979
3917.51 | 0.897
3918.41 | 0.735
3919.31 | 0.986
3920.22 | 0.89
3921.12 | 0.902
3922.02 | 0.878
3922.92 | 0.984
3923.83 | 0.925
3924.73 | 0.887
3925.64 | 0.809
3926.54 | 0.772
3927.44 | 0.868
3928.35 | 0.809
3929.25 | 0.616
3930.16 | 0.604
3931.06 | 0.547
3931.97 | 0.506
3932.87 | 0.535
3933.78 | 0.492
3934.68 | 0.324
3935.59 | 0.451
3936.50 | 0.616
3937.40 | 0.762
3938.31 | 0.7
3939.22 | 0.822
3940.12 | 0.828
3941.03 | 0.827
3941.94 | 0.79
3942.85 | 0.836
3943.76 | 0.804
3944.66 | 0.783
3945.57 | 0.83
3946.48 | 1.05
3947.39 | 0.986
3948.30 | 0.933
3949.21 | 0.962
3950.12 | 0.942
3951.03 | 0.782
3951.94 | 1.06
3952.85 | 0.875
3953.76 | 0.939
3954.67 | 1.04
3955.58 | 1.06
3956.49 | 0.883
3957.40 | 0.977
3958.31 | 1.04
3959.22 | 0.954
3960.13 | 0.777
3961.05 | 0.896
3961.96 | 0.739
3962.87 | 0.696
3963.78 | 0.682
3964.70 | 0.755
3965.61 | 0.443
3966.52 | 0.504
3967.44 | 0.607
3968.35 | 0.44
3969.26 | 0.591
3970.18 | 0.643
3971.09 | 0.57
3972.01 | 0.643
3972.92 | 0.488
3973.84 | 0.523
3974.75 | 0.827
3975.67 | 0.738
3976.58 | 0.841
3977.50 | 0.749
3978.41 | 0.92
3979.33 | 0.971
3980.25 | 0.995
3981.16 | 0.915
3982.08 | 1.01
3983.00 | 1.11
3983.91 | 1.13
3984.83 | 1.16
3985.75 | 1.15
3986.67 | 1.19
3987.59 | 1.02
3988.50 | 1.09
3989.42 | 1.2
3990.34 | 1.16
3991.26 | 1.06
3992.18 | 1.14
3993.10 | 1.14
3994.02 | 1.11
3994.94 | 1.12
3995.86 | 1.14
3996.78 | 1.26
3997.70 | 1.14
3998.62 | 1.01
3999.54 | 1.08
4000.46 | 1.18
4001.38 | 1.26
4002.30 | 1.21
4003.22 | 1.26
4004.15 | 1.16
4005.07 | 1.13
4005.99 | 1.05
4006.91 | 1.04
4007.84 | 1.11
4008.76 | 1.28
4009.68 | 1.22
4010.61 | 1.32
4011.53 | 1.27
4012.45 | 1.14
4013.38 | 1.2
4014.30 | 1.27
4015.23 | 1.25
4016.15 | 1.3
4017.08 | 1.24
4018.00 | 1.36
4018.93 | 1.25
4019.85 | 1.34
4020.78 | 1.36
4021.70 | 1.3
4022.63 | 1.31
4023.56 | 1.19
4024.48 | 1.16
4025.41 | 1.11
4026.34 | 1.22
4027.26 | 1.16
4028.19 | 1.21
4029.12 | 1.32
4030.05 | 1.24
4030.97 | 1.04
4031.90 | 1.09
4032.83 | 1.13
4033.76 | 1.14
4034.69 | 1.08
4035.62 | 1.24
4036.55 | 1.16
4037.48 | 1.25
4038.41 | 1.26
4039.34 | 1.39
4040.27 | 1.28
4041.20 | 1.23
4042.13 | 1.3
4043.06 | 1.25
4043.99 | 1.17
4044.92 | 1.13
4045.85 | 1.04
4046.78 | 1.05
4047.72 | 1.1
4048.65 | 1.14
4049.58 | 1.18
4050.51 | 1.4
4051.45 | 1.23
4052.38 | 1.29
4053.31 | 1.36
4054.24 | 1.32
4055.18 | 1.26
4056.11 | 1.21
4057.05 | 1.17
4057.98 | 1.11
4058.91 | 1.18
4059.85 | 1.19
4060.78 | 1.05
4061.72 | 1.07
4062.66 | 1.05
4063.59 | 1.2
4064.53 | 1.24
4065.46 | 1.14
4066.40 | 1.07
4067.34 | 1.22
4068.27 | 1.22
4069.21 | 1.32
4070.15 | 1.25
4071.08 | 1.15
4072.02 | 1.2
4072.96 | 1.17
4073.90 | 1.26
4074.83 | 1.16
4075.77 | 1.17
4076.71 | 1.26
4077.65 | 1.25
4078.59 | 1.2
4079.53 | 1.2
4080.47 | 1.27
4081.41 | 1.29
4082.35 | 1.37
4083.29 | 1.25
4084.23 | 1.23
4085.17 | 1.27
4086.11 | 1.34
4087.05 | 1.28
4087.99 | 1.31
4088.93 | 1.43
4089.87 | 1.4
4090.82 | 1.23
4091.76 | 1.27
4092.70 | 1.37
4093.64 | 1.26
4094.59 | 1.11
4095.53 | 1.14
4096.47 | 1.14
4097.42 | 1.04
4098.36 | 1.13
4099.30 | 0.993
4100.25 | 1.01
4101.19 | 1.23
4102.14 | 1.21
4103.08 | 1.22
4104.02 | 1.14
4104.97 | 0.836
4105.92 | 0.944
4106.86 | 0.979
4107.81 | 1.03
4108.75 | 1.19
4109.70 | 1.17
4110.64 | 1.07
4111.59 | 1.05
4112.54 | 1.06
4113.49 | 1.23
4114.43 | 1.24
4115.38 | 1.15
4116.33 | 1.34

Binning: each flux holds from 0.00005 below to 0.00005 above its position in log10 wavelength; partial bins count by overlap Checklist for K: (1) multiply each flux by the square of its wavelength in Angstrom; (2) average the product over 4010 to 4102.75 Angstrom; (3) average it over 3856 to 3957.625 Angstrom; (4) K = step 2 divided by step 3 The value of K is 1.6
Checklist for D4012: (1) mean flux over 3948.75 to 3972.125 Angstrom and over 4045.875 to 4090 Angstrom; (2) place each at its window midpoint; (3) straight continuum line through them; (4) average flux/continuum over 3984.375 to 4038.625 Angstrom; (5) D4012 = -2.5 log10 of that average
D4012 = -0.194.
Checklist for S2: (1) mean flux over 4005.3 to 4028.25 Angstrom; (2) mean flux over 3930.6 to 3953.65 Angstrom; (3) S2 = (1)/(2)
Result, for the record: 1.60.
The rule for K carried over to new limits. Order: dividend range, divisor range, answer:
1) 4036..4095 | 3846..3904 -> 1.64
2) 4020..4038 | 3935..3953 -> 1.51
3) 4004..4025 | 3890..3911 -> 1.44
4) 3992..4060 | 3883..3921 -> 1.43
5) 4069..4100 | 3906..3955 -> 1.57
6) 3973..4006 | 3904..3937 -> 1.31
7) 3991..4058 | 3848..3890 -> 1.60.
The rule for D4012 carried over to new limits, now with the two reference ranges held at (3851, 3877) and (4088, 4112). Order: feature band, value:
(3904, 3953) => 0.09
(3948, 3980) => 0.23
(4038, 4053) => -0.13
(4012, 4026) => -0.20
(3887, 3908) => 0.02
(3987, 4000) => -0.12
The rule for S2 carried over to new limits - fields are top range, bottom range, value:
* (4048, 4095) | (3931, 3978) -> 1.63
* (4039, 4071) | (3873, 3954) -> 1.43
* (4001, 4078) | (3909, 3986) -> 1.46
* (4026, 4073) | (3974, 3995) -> 1.17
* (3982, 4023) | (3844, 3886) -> 1.45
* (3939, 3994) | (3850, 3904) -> 1.06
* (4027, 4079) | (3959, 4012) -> 1.24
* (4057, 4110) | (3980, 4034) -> 1.01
